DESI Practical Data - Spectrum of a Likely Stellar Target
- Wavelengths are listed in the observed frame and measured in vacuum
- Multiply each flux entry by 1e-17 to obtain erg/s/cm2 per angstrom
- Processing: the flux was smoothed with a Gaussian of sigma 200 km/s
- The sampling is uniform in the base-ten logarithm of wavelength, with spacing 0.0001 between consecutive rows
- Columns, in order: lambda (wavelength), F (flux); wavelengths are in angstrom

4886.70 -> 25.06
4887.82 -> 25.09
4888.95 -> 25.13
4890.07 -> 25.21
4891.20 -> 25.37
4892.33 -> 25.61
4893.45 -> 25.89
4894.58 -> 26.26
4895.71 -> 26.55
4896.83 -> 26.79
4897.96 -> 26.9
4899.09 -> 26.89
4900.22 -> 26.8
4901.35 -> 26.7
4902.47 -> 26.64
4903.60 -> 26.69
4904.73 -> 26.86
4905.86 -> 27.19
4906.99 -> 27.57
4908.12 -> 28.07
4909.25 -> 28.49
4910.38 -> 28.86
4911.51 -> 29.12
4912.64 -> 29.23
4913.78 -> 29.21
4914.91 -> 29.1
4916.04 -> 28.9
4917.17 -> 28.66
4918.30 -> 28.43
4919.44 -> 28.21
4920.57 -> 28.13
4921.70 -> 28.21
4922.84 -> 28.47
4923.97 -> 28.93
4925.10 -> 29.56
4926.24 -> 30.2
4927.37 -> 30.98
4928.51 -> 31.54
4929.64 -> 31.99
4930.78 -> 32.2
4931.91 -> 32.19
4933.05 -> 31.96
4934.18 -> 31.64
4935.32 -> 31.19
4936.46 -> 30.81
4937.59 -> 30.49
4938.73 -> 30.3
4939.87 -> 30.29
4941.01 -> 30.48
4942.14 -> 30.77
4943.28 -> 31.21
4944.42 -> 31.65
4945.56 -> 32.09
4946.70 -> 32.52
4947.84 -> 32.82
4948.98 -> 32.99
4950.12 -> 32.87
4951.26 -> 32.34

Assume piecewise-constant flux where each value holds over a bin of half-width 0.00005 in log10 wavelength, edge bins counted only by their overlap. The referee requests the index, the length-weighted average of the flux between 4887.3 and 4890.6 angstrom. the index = 25.2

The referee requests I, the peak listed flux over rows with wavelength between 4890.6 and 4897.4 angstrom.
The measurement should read 26.79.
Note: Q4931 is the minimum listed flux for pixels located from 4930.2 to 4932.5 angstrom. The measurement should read 32.19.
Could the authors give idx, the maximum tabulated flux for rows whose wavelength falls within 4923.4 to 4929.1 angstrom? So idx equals 31.54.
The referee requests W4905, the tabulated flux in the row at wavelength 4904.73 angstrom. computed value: 26.86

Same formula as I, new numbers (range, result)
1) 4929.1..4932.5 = 32.2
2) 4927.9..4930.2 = 31.99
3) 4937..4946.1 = 32.09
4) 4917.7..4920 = 28.43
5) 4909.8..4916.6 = 29.23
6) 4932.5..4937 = 31.96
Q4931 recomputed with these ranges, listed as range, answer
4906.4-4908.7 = 27.57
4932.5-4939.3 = 30.3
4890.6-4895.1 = 25.37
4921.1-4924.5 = 28.21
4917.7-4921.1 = 28.13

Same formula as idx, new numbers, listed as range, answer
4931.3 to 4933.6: 32.19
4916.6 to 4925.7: 29.56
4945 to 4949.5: 32.99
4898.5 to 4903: 26.89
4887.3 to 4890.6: 25.21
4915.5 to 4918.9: 28.9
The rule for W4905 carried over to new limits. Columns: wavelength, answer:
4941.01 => 30.48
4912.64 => 29.23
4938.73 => 30.3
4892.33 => 25.61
